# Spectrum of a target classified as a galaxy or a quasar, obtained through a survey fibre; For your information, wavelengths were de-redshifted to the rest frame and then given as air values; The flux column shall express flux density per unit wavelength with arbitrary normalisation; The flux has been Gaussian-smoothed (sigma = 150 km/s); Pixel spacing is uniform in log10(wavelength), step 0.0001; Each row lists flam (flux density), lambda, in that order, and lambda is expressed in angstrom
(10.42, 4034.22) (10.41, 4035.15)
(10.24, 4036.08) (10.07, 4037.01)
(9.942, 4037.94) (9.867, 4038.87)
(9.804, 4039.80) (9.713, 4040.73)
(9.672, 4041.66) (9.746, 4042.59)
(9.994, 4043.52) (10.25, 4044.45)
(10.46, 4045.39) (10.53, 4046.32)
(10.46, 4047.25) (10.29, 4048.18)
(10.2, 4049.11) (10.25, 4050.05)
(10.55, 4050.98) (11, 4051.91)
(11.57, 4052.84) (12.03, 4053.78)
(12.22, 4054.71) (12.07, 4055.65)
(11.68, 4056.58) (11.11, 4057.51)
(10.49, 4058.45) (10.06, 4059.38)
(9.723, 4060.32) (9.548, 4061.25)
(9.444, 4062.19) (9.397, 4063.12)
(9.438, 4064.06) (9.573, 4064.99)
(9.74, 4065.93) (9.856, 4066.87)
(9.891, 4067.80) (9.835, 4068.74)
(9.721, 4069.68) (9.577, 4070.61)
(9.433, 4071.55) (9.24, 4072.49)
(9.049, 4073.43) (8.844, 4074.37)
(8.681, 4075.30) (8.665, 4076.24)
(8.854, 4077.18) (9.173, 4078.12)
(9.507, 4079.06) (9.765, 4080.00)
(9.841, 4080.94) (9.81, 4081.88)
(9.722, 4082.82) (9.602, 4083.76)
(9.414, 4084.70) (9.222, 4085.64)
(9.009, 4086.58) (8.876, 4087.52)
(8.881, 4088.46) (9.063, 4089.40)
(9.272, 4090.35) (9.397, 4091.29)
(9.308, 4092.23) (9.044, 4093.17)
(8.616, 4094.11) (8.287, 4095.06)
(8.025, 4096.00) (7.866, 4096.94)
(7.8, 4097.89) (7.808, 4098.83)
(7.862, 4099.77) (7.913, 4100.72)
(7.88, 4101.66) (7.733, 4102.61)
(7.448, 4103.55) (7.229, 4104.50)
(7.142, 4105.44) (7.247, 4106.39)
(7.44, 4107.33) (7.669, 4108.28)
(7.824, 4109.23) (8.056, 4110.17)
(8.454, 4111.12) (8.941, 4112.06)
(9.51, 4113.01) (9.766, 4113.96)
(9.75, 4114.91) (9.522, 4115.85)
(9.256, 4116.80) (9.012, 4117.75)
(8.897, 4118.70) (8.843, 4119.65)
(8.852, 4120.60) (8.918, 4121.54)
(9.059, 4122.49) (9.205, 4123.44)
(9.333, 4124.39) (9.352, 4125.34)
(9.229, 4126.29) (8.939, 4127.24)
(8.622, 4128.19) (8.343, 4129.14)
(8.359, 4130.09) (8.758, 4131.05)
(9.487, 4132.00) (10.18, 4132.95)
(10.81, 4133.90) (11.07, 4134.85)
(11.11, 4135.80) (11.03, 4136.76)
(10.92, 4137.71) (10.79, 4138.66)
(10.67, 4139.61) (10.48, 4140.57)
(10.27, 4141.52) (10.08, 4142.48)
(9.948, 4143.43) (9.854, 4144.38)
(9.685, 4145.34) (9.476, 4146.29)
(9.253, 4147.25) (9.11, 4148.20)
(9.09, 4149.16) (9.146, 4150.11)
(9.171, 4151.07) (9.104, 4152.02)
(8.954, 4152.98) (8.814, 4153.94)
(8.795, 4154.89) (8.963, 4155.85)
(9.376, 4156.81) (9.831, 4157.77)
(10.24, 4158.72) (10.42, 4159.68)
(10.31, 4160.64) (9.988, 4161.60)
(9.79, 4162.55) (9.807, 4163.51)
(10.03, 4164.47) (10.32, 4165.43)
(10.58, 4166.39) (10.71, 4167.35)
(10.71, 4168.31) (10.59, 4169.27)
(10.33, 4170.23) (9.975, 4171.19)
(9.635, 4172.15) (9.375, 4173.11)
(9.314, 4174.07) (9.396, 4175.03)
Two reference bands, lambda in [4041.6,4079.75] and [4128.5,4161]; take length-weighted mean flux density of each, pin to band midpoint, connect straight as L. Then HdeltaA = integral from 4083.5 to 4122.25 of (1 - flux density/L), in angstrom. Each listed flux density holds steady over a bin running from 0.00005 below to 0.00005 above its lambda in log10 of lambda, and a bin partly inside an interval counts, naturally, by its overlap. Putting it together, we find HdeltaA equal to 5.3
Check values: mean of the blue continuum 10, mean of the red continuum 9.75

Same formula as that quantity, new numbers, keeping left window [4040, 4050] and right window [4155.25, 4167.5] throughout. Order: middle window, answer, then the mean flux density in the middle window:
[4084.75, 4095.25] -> 1.1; 9.03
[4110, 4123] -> 1.2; 9.08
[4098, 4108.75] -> 2.6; 7.59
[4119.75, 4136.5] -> 1.1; 9.4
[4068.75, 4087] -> 1.4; 9.34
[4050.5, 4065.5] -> -0.8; 10.6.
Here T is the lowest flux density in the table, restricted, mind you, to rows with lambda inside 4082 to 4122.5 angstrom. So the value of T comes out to 7.142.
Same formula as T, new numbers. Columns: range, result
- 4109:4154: 7.824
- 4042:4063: 9.444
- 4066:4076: 8.681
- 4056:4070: 9.397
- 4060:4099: 7.8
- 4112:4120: 8.843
